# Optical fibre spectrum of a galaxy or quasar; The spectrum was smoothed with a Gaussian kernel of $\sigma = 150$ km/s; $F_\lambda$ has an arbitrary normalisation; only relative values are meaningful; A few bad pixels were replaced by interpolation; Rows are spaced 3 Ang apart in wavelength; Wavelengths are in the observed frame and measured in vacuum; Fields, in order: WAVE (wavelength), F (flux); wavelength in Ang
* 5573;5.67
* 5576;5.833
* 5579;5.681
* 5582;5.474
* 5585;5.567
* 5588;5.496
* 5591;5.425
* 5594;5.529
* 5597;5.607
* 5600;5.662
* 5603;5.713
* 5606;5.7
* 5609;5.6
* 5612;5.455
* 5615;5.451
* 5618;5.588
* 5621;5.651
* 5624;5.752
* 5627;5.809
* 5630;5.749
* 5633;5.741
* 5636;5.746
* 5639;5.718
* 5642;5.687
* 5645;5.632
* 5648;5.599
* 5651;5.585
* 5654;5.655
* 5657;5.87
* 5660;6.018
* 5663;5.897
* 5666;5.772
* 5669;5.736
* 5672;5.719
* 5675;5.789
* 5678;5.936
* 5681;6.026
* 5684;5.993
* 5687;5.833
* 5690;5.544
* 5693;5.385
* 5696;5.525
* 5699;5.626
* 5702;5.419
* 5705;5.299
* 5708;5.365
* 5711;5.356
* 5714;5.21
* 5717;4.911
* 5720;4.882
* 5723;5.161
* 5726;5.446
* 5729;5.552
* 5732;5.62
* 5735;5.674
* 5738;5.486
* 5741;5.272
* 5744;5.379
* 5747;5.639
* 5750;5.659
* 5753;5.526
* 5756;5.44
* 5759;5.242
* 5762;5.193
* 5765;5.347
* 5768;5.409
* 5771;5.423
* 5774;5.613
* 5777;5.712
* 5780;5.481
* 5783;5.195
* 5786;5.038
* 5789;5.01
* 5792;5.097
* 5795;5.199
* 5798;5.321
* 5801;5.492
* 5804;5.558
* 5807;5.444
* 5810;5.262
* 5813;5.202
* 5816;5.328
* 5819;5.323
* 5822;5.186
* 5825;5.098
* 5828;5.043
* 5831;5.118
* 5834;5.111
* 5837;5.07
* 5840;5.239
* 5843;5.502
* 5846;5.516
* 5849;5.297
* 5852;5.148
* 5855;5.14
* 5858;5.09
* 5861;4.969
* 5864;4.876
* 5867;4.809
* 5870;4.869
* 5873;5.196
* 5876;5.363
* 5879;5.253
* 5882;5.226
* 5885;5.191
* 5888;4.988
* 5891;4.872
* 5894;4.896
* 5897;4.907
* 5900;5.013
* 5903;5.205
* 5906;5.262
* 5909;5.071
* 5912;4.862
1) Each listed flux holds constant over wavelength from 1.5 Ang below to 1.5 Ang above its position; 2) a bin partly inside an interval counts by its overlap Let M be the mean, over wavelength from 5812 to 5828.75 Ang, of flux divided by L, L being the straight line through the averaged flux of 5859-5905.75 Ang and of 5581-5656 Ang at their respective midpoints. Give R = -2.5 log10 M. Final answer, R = 0.00 mag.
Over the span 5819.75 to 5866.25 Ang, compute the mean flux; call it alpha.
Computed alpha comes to 5.16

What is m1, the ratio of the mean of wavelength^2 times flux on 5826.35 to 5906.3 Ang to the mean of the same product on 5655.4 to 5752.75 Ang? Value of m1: 1.0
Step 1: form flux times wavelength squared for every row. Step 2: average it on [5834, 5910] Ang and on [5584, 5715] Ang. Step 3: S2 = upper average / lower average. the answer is 1.0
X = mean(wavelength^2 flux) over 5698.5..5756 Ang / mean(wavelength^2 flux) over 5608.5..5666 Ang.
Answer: 1.0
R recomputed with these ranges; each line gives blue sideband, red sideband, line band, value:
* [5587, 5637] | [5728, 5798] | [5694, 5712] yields 0.01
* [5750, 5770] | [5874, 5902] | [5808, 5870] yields 0.01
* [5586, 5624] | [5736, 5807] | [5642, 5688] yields -0.06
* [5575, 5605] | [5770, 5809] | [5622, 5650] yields -0.03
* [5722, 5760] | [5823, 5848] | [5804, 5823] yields -0.01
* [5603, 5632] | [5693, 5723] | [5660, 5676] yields -0.07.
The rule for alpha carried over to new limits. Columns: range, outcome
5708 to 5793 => 5.36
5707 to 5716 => 5.29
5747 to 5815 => 5.36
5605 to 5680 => 5.72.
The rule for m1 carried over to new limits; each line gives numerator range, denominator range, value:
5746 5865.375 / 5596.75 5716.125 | 0.98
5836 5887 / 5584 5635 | 1.00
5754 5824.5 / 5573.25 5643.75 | 1.01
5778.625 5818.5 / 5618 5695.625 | 0.97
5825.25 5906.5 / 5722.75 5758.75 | 0.97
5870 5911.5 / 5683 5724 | 1.01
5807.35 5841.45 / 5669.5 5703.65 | 0.95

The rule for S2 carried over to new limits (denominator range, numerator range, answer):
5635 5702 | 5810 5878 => 0.96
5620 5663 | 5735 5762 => 0.99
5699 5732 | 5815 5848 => 1.03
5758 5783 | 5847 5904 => 0.97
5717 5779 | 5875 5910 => 0.99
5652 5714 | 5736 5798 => 0.97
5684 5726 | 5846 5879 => 1.00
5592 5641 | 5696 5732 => 0.97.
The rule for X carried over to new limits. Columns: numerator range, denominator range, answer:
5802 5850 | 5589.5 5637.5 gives 1.01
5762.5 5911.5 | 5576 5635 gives 1.00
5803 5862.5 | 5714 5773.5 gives 1.00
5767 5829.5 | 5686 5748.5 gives 1.01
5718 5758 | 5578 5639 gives 1.01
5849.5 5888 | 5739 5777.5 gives 0.97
